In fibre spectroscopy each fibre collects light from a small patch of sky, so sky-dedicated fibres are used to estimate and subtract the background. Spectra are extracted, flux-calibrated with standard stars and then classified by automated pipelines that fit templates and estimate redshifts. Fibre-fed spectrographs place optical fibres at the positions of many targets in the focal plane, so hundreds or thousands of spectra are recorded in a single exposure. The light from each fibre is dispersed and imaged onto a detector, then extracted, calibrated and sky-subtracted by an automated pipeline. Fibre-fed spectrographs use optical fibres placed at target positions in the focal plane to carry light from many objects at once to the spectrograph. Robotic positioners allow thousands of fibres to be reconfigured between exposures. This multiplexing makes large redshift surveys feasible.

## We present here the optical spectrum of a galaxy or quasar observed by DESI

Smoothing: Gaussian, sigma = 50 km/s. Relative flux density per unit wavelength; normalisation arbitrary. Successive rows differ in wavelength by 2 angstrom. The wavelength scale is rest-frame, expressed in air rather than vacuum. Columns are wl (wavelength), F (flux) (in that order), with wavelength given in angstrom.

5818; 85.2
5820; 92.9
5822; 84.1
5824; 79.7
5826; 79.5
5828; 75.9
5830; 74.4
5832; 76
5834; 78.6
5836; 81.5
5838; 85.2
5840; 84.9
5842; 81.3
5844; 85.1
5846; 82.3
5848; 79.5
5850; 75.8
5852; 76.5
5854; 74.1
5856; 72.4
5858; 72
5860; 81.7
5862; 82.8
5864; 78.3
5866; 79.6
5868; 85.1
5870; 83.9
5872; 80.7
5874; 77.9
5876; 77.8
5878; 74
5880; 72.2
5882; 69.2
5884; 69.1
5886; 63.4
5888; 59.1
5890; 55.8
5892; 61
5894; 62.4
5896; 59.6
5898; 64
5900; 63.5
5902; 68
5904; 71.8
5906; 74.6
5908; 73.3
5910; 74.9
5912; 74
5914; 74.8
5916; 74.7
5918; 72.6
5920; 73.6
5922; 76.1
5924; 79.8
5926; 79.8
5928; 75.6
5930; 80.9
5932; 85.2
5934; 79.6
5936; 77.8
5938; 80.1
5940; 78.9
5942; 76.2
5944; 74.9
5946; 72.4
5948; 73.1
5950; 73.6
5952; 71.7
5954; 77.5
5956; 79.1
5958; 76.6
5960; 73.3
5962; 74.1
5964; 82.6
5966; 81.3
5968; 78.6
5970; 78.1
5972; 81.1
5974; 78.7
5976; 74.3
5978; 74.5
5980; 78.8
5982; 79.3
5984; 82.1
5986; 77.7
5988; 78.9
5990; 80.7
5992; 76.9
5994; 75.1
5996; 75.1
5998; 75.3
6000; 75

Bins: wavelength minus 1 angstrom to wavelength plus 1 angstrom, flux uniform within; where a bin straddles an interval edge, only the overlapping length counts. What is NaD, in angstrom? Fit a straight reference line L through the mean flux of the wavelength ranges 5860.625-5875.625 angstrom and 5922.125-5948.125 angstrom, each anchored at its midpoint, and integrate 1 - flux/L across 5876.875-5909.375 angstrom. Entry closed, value 5.5 angstrom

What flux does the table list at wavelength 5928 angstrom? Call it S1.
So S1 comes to 75.6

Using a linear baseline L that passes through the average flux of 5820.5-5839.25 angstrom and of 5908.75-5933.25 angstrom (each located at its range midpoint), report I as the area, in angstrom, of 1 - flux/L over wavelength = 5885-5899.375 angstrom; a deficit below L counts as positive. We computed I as 3.1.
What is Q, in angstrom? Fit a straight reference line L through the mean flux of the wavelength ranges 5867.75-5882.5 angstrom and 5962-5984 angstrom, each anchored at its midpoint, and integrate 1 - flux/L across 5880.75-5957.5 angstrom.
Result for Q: 5.5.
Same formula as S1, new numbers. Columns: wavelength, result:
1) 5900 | 63.5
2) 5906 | 74.6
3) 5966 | 81.3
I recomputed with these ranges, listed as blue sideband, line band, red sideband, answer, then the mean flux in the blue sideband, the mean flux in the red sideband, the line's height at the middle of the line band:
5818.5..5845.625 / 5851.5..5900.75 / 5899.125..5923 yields 3.14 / 81.6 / 72.7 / 76.6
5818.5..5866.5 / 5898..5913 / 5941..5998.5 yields 1.43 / 79.8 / 77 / 78.4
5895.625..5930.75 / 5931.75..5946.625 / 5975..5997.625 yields -0.66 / 73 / 77.5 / 74.6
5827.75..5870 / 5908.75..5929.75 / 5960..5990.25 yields 0.83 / 79.4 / 78.5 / 78.9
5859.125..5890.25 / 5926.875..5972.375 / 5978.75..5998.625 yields -0.32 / 74.8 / 78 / 76.9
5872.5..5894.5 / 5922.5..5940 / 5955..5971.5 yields -1.35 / 67.9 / 78.1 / 74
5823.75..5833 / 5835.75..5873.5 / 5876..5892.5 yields -4.30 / 76.9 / 66.4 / 71.9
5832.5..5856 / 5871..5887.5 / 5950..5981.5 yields 1.38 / 80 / 77.3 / 79.2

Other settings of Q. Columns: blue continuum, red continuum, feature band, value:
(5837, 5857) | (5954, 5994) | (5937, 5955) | 0.71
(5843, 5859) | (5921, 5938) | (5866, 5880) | -0.27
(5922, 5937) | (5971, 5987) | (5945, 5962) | 0.93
